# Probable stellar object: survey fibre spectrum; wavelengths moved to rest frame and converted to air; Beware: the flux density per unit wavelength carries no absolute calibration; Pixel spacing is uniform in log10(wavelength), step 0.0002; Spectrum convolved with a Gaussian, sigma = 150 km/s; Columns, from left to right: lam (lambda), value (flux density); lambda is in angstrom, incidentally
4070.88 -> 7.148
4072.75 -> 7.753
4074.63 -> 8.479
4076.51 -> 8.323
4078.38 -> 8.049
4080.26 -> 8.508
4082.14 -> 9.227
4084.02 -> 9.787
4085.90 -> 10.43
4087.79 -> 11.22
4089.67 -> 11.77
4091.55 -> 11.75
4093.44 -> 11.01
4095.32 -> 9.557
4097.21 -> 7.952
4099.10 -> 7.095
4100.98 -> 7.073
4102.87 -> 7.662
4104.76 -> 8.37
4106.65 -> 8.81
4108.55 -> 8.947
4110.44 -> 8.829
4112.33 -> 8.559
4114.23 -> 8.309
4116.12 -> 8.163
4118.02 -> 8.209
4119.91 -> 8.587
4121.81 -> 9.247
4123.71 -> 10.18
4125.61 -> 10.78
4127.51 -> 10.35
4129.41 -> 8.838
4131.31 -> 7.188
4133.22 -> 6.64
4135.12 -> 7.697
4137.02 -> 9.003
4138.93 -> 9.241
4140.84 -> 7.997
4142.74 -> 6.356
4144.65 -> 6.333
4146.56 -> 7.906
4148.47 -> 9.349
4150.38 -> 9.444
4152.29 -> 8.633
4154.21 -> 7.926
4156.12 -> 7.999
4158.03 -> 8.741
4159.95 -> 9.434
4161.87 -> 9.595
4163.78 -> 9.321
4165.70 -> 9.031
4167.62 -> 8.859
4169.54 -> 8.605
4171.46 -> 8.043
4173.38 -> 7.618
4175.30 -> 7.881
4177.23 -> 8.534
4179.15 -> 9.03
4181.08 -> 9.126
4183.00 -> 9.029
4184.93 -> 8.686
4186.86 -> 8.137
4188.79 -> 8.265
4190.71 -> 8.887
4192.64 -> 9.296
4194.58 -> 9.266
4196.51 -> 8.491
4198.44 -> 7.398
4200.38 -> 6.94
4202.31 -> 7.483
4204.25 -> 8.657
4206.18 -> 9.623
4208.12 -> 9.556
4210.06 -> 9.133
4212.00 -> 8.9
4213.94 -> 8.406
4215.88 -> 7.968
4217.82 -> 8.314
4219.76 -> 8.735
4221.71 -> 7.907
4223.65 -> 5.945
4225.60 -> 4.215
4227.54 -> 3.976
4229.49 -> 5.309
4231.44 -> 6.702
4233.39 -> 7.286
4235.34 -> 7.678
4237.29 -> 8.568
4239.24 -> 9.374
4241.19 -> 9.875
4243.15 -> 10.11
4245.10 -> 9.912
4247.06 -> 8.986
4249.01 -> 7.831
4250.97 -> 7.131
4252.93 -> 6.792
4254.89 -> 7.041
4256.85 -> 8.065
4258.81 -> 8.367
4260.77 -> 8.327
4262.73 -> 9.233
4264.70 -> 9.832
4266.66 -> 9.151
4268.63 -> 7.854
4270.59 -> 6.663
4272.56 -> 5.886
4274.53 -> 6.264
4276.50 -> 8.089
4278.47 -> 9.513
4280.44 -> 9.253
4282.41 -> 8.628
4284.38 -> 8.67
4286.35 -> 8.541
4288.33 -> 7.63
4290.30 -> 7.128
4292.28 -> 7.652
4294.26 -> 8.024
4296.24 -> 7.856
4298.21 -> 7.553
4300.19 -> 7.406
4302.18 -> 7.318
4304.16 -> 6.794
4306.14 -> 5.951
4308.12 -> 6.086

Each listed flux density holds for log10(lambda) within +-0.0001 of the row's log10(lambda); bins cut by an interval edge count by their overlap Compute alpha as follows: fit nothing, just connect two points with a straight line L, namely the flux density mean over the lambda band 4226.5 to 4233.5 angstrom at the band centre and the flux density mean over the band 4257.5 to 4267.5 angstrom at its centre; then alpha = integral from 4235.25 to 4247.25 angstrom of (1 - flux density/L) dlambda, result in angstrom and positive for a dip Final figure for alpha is -4.55 angstrom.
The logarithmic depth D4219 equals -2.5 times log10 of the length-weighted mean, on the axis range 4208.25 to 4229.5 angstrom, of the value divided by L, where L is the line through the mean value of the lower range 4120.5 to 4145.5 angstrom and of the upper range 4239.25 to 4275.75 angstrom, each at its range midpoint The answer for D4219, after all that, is 0.132 mag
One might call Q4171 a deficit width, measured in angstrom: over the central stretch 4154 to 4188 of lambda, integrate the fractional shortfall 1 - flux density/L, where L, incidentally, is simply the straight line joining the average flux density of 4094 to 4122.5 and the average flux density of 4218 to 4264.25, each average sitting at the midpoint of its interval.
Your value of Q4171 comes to -2.41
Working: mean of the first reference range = 8.39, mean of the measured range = 8.66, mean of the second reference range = 7.75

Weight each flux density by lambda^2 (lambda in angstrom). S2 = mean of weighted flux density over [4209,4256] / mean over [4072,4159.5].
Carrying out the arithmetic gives 0.94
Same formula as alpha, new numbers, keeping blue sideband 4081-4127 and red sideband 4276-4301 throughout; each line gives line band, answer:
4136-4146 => 1.37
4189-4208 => 0.42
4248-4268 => 0.38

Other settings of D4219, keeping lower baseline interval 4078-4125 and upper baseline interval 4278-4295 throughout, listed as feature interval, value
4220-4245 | 0.16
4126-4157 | 0.09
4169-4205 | 0.05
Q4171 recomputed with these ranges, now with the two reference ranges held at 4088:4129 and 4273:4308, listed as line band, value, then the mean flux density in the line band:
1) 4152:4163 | 0.02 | 8.74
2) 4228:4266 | -0.66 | 8.18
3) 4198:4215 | -0.24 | 8.48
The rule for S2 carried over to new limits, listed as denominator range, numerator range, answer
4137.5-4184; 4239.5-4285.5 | 1.03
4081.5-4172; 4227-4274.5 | 0.95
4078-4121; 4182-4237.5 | 0.92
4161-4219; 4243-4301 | 0.98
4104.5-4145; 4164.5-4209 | 1.03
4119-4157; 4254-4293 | 1.02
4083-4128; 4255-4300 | 0.95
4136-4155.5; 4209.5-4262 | 0.99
